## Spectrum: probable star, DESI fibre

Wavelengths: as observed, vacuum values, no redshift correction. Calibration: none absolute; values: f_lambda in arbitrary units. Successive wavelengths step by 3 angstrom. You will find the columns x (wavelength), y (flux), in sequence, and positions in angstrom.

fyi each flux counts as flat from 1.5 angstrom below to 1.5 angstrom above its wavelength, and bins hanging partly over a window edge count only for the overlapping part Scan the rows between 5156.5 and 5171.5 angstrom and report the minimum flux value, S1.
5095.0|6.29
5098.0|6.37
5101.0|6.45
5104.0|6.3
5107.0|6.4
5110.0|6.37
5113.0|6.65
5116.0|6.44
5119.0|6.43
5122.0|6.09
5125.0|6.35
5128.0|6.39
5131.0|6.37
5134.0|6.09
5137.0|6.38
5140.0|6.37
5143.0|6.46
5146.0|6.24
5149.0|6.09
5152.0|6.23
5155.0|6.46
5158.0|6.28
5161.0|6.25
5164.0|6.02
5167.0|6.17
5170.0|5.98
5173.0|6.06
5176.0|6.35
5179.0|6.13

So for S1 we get 5.98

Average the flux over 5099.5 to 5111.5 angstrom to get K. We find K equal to 6.38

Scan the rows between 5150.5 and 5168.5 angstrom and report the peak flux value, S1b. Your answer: 6.46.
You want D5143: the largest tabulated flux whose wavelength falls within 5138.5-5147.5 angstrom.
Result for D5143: 6.46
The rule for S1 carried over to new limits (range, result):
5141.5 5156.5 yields 6.09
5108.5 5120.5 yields 6.37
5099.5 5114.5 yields 6.3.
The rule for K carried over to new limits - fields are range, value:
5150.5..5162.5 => 6.3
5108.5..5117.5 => 6.49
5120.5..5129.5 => 6.28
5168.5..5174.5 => 6.02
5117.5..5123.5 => 6.26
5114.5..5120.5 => 6.43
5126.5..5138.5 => 6.31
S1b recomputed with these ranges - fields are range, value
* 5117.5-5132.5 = 6.43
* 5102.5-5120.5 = 6.65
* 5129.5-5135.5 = 6.37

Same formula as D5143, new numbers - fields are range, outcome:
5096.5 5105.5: 6.45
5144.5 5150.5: 6.24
